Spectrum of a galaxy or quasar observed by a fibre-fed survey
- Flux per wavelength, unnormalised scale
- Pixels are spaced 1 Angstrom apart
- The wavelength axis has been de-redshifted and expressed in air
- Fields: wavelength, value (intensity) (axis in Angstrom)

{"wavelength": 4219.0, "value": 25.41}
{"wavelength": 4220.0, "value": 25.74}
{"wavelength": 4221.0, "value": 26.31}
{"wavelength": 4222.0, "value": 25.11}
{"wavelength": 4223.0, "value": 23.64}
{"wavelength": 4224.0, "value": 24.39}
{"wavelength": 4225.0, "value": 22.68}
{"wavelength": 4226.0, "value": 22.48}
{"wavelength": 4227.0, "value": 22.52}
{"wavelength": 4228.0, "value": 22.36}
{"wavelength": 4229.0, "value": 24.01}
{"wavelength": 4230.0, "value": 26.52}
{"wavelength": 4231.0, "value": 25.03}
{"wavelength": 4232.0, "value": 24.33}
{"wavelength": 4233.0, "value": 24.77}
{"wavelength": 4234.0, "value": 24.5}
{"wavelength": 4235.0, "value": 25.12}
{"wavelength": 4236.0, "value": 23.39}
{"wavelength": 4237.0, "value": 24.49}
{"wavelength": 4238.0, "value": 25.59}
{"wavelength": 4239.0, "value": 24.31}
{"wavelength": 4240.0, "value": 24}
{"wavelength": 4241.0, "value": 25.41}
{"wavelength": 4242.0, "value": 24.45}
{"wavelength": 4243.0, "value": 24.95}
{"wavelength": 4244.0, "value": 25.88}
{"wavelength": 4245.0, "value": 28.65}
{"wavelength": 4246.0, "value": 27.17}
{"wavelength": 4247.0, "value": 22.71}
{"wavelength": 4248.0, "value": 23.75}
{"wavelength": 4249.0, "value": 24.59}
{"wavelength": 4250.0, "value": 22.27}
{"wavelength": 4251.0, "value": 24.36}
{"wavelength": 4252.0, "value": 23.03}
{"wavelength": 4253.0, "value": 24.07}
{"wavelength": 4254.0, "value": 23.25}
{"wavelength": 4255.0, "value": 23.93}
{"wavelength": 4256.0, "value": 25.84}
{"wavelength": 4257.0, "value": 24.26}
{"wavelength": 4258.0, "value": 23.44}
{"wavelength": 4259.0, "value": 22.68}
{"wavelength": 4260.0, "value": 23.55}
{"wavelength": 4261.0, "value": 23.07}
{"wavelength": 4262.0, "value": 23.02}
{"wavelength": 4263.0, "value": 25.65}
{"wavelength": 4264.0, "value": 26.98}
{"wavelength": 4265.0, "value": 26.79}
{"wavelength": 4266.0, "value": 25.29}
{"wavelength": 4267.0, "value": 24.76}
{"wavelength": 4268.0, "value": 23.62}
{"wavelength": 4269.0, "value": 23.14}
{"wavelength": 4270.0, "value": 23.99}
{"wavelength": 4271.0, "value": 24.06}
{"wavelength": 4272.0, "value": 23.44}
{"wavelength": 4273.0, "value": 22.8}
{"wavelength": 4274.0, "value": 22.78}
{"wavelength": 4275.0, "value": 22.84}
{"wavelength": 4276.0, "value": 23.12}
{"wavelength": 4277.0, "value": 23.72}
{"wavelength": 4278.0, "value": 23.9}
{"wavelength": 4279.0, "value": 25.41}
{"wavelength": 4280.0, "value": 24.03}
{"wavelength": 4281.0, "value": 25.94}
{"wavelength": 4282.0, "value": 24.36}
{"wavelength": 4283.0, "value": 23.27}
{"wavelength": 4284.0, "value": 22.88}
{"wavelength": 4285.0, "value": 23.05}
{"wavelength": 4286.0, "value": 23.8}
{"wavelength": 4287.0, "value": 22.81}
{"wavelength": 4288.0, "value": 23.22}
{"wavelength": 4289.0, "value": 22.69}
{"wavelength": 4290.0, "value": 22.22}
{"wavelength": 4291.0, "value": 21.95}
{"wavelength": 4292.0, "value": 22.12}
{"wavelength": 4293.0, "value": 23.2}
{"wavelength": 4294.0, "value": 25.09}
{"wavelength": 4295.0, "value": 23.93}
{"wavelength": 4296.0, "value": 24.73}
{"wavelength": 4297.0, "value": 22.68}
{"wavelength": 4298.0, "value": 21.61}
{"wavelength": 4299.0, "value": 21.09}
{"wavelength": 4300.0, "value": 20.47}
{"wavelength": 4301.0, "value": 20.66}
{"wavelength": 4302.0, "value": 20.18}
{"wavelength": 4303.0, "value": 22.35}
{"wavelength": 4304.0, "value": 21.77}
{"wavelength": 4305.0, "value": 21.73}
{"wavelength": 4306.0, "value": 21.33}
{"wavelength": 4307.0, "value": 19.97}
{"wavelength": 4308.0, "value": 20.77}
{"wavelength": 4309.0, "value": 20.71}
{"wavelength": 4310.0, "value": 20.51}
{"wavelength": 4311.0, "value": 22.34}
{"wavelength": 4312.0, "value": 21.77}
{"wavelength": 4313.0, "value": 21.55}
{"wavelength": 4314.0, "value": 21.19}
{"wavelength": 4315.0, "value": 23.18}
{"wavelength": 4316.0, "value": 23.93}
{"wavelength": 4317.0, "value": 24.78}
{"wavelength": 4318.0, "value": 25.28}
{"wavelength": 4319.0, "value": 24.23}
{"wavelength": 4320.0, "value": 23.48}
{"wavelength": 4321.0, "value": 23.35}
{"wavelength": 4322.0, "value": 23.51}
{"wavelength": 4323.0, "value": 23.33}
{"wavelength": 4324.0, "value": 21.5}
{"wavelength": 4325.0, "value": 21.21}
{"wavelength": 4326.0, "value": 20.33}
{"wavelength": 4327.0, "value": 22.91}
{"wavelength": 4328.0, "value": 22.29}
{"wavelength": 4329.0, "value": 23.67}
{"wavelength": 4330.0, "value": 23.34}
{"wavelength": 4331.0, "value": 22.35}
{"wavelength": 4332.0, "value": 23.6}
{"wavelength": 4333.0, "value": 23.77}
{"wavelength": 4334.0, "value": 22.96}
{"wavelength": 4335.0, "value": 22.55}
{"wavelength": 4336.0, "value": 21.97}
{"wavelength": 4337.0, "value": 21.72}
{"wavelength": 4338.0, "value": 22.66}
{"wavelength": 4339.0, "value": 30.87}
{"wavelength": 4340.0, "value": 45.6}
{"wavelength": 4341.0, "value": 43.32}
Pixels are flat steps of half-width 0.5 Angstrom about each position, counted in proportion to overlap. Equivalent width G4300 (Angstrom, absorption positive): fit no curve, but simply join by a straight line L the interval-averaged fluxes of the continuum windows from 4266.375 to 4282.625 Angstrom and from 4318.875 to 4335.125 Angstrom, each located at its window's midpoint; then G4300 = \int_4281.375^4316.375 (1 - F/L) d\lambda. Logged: 1.68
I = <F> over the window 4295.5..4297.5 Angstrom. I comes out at 23.7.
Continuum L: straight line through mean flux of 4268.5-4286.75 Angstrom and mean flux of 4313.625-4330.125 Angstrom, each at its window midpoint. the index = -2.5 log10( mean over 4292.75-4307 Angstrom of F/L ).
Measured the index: 0.06 mag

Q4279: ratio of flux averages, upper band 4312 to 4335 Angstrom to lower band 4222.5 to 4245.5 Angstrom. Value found 0.94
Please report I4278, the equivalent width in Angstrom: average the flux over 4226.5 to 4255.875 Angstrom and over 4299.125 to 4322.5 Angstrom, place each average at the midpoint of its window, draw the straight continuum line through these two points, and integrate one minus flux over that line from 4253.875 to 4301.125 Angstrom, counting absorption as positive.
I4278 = -0.7 Angstrom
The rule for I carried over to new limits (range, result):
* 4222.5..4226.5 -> 23.3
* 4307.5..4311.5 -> 21.1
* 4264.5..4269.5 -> 24.7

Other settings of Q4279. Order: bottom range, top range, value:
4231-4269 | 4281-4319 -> 0.92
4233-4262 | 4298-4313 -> 0.87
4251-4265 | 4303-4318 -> 0.91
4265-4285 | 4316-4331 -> 0.97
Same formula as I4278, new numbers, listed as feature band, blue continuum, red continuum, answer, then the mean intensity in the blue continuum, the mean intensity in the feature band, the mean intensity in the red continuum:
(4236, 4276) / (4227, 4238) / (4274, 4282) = -0.11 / 24.4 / 24.3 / 24.1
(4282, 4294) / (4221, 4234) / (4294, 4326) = -0.14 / 24.1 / 23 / 22.2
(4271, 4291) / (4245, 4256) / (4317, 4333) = 0.23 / 24.2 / 23.5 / 23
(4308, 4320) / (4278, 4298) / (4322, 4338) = 0.14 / 23.5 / 22.6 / 22.5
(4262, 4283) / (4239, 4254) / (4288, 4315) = -0.84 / 24.6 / 24.3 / 21.9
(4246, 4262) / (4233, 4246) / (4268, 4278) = 0.41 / 25.1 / 23.7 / 23.4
